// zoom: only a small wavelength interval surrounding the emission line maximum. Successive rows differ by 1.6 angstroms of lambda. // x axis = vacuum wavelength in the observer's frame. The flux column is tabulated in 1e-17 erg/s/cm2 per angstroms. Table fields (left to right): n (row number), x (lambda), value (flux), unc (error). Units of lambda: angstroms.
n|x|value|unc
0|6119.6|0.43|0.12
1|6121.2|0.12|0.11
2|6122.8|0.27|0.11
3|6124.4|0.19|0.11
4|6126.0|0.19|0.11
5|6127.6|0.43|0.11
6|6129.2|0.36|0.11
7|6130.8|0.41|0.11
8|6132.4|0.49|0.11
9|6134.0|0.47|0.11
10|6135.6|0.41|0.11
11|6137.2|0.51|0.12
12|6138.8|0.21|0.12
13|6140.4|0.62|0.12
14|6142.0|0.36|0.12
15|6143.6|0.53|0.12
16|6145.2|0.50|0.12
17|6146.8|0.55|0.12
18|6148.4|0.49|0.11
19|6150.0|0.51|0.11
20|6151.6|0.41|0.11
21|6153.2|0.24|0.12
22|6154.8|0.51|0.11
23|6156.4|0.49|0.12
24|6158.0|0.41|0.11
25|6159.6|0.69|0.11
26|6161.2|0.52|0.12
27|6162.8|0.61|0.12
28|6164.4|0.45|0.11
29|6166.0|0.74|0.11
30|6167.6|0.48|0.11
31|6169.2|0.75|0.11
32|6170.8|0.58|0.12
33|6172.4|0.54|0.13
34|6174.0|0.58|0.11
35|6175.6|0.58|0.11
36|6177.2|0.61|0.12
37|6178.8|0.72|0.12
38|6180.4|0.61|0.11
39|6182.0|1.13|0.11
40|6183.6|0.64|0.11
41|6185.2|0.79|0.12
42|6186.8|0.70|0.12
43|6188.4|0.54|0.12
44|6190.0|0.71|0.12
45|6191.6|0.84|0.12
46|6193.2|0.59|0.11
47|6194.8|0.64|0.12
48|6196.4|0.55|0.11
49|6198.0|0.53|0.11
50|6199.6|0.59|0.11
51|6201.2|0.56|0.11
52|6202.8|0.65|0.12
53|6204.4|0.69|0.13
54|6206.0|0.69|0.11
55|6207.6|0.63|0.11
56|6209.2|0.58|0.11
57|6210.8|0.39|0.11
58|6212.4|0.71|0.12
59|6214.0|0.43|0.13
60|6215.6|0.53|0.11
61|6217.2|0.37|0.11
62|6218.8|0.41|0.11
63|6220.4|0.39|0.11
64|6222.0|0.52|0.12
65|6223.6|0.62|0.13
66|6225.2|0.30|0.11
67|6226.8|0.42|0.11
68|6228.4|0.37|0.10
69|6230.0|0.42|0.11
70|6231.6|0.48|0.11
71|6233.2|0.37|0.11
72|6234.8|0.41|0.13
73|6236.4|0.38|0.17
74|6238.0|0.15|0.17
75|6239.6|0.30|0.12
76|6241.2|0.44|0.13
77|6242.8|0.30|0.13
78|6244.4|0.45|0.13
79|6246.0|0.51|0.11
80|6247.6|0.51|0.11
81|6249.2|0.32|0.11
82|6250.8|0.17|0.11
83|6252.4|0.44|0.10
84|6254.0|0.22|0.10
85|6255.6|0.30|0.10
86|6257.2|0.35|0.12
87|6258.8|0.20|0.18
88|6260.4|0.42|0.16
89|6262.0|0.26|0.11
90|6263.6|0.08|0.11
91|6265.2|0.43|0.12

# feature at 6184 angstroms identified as Mg II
